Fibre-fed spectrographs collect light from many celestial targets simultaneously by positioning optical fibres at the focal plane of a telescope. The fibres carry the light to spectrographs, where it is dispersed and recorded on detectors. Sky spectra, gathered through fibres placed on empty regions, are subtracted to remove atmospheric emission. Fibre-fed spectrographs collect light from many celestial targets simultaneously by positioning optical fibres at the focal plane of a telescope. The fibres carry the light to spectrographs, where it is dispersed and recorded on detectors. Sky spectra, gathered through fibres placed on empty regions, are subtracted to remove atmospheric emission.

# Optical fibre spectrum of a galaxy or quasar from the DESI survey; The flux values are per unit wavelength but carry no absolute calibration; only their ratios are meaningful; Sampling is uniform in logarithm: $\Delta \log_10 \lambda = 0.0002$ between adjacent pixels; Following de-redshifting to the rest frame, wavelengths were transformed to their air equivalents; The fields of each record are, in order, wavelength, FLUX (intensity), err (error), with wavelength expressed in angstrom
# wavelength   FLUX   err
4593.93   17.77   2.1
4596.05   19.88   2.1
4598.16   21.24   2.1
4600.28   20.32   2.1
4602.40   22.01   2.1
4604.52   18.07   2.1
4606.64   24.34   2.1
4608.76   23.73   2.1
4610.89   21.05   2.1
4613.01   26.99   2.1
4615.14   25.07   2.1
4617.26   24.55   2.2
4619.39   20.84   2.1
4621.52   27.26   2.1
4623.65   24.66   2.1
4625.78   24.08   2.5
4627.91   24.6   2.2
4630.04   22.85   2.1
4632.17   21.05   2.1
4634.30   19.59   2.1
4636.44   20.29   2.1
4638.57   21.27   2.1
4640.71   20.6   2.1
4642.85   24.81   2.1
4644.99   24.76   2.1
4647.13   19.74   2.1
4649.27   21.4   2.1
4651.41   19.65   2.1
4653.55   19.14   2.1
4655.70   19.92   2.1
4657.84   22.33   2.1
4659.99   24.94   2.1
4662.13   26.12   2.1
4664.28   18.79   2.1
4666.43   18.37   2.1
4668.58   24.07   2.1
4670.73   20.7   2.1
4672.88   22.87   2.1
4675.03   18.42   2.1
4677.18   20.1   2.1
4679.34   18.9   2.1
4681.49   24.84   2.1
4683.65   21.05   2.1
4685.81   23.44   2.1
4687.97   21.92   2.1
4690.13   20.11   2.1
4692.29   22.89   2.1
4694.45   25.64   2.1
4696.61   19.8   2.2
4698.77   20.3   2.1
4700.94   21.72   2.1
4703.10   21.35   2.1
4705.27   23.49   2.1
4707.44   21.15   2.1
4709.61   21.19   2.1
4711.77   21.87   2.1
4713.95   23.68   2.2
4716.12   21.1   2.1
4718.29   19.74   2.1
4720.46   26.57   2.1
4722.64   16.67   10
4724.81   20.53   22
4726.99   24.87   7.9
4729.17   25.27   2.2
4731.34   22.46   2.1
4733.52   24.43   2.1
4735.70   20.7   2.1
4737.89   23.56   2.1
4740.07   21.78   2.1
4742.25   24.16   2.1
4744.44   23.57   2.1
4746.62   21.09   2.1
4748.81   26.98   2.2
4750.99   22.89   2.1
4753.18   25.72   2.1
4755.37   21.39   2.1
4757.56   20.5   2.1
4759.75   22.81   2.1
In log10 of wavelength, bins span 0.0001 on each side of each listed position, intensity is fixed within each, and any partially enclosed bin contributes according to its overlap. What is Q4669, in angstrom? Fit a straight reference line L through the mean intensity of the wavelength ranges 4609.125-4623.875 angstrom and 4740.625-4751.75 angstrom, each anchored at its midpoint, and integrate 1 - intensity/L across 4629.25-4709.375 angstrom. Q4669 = 8.2 angstrom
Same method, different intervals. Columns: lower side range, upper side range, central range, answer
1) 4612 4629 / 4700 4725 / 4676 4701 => 0.8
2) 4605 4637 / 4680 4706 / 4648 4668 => 1.3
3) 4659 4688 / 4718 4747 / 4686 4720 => 0.5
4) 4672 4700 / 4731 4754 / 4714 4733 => 0.4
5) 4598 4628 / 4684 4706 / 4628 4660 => 1.9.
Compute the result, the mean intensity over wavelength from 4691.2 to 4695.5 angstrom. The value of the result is 24.3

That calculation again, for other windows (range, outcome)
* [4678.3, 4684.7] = 21.6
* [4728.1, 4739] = 23.3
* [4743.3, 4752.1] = 23.6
